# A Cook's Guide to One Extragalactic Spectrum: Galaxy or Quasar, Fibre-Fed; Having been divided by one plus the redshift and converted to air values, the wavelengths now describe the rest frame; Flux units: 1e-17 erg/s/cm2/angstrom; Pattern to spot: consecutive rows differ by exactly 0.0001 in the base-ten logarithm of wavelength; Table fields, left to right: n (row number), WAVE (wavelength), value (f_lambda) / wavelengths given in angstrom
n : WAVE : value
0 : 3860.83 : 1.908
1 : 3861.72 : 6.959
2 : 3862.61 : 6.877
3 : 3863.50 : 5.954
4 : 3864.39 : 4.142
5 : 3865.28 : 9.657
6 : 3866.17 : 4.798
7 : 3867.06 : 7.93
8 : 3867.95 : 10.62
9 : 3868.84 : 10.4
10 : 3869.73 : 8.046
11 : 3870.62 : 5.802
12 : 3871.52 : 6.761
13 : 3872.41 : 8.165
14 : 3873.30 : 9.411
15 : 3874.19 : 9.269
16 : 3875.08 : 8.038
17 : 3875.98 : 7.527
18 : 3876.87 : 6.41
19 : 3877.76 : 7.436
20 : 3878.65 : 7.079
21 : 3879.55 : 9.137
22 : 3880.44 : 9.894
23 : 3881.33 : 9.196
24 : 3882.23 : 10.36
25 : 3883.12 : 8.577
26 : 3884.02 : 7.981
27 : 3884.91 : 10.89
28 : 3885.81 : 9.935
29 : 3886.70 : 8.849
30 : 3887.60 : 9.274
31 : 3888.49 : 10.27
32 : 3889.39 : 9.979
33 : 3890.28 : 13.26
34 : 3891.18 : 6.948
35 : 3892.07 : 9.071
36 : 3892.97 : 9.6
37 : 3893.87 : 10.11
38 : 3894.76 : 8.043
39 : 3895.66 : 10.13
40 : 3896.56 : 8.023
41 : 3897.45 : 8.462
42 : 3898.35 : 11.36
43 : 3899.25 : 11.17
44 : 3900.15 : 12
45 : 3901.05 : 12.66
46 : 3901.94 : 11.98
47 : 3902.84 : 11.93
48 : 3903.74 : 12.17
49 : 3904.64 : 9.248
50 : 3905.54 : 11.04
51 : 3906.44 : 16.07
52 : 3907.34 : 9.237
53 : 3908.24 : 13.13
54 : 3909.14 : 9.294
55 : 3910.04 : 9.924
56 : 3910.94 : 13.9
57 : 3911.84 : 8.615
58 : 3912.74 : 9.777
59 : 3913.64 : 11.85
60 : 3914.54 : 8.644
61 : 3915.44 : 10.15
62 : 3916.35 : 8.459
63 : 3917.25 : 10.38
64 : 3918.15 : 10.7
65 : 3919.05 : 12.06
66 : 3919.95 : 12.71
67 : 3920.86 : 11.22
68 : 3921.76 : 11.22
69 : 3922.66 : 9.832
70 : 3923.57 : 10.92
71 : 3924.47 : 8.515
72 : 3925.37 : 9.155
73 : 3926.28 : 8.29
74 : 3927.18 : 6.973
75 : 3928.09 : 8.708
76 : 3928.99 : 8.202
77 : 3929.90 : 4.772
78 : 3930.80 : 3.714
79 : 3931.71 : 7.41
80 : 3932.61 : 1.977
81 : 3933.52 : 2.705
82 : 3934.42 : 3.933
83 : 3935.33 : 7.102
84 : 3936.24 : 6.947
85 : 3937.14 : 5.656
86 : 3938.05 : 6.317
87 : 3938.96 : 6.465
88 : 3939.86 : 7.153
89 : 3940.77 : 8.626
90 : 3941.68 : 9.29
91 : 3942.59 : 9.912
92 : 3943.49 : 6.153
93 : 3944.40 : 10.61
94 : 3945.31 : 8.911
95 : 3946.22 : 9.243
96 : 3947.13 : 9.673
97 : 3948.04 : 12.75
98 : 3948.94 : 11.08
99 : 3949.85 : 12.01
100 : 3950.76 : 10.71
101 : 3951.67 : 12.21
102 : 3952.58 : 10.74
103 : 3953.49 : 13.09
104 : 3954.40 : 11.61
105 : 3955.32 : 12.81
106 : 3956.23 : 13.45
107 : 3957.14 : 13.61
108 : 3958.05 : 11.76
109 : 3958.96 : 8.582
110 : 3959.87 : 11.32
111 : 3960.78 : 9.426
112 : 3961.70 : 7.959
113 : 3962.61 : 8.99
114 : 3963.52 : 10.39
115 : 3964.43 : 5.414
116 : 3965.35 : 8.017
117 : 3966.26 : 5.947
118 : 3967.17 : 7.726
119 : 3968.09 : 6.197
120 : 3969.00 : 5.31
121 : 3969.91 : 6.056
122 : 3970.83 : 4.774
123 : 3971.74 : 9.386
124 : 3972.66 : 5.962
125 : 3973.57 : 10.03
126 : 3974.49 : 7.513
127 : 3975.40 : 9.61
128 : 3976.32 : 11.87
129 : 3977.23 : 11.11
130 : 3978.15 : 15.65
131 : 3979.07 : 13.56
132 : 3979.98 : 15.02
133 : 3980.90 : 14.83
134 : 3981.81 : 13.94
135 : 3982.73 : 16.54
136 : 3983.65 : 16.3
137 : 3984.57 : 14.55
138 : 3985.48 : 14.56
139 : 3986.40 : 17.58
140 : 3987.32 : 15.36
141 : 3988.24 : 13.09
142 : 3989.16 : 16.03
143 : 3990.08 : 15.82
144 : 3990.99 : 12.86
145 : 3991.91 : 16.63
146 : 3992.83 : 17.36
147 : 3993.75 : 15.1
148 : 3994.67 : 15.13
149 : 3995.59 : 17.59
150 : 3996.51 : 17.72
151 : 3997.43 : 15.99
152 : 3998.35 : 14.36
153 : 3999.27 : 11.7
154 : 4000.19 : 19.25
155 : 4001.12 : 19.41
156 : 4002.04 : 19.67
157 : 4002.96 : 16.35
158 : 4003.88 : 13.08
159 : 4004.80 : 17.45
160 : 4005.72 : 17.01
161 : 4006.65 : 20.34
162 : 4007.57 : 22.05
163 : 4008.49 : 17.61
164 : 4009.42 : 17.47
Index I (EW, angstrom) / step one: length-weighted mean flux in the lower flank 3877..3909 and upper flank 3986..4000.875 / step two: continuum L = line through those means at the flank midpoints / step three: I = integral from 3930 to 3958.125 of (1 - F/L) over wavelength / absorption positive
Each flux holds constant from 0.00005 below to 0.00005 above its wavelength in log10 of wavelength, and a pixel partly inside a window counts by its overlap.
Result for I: 9.1 angstrom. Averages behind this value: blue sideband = 10.1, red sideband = 15.8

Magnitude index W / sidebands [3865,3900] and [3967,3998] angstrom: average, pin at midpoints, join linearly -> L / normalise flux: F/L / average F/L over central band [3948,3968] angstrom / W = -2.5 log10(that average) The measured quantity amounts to 0.16 mag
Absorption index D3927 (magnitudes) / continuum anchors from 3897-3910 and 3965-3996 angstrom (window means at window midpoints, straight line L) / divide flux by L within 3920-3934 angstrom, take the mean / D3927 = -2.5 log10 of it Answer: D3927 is 0.45 mag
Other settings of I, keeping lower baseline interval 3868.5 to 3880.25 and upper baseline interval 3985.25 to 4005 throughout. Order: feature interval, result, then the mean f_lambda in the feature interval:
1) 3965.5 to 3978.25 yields 5.6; 8.16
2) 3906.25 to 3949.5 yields 9.5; 8.89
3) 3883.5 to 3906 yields -2.0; 10.2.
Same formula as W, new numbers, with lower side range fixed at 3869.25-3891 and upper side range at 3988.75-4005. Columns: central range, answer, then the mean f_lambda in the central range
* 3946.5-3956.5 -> 0.14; 11.8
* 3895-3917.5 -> -0.03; 10.8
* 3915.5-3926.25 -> 0.10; 10.4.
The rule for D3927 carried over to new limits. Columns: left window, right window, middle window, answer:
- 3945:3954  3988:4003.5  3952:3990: 0.21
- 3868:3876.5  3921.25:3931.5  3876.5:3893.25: -0.12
